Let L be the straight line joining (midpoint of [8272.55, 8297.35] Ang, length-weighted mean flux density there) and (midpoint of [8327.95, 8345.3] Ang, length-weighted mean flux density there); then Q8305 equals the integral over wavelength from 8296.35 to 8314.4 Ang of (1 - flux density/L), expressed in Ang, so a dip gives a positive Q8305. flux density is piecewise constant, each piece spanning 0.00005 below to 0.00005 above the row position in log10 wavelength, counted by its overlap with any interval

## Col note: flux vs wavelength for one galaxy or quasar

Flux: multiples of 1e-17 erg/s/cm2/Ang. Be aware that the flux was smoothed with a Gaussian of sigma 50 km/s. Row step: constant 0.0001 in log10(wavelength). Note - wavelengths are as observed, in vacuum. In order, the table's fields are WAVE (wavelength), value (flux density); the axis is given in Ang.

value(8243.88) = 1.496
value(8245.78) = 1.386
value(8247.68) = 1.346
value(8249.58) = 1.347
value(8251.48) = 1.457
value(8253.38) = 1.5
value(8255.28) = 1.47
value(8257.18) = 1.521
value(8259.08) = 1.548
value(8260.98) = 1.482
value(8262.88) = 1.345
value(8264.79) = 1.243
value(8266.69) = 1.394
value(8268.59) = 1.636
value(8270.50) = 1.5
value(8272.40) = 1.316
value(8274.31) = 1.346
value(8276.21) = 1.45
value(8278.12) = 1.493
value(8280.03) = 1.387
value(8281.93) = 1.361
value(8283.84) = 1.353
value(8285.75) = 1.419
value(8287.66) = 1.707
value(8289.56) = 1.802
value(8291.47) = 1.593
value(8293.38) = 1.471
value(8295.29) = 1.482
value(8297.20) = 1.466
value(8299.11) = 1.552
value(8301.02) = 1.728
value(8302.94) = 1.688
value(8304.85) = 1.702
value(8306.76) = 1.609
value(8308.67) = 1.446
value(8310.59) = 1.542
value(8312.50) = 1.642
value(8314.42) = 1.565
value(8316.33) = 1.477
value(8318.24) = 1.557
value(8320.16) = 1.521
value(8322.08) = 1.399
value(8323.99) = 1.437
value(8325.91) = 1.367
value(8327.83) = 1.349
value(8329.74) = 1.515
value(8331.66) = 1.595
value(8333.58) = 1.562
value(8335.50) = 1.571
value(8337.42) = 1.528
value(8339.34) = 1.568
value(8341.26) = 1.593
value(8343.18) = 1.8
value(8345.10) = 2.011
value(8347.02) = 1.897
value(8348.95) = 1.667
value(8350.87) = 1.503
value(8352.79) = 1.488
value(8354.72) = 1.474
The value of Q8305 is -0.8 Ang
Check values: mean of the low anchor 1.48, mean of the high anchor 1.61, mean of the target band 1.6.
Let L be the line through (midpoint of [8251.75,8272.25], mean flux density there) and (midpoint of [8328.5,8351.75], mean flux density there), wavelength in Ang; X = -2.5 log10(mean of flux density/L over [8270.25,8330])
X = 0.03 mag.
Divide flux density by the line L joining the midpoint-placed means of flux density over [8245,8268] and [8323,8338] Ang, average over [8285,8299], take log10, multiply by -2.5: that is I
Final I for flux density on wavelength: -0.08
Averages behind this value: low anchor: 1.42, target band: 1.56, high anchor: 1.49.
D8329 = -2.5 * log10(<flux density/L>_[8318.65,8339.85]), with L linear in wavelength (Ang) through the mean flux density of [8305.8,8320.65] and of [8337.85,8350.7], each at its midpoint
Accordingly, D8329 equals 0.10 mag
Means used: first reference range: 1.55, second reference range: 1.73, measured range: 1.49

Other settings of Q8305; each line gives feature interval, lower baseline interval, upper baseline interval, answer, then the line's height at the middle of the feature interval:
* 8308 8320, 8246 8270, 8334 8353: 0.4 Ang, 1.59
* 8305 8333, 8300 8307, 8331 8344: 2.4 Ang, 1.65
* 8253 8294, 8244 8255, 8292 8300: -0.3 Ang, 1.46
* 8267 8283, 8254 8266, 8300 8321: 0.5 Ang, 1.48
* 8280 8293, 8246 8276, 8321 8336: -0.7 Ang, 1.45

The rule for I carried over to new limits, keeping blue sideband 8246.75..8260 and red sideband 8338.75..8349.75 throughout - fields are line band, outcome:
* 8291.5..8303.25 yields 0.03 mag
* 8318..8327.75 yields 0.18 mag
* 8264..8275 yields 0.07 mag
